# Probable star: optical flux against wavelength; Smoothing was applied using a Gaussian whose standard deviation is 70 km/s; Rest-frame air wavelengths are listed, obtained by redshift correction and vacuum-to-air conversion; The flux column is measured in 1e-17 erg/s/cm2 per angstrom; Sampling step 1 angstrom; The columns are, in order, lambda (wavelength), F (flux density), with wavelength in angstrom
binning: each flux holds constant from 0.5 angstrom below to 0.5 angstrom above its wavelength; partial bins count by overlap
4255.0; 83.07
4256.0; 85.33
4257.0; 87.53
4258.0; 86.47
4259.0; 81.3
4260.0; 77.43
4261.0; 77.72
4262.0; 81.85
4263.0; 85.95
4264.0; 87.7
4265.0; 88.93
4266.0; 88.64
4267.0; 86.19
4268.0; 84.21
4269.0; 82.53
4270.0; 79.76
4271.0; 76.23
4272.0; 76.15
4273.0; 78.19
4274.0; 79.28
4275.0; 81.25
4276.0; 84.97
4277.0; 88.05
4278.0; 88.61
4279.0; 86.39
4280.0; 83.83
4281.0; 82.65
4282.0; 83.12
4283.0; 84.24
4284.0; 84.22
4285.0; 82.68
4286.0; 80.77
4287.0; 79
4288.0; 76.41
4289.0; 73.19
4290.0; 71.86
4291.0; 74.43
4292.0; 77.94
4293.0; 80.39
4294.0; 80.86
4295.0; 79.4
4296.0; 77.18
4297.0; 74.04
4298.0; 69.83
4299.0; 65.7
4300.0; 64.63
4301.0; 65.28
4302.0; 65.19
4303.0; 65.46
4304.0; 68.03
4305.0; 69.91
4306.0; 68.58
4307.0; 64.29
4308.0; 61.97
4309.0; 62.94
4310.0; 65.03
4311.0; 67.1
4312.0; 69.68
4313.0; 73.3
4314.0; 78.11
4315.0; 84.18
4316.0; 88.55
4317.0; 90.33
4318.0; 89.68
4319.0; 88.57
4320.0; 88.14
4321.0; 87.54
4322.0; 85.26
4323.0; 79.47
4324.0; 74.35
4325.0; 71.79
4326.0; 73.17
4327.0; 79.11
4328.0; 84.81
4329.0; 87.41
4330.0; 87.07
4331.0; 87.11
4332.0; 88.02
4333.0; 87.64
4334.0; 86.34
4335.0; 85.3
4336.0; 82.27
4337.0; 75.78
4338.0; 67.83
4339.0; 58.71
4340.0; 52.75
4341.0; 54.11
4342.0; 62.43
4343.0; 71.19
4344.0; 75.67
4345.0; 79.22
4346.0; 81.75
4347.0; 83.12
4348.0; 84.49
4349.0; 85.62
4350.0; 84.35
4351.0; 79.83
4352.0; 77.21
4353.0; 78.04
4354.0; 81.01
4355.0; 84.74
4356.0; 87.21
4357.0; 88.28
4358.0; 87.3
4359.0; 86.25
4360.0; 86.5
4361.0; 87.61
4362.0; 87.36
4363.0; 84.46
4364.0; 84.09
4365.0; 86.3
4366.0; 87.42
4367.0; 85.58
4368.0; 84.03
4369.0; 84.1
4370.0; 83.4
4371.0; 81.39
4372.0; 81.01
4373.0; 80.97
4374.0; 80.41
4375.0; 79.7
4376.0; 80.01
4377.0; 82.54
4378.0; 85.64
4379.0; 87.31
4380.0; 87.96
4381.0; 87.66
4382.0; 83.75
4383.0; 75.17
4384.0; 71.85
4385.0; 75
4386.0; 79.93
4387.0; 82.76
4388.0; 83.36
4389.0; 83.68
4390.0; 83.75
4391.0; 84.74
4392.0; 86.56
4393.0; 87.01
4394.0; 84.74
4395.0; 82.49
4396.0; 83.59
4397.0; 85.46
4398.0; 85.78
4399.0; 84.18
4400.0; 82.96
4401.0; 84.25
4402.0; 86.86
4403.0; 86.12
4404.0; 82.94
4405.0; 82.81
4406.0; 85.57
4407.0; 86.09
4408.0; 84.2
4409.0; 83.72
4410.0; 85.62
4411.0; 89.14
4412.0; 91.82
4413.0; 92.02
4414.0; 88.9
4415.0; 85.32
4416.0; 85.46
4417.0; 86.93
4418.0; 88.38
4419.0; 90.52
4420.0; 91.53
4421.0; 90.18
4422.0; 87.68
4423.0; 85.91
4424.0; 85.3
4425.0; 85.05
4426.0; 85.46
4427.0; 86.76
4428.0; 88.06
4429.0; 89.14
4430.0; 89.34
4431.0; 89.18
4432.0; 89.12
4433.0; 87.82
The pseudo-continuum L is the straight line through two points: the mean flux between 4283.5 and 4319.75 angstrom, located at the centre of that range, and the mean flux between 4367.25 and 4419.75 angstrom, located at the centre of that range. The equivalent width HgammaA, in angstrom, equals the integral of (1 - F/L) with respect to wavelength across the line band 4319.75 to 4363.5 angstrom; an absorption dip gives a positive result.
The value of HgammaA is -0.77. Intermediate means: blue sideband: 74.5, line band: 80.1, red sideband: 84.3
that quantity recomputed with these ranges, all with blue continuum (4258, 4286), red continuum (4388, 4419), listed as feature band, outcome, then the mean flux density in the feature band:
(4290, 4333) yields 3.9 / 76.4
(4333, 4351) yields 2.0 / 75.3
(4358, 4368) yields -0.1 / 86.1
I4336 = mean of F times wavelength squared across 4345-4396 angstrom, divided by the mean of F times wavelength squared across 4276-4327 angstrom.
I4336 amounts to 1.1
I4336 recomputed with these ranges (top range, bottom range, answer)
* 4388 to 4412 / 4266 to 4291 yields 1.10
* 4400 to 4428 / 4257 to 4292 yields 1.13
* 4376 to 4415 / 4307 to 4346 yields 1.13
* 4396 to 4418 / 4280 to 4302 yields 1.19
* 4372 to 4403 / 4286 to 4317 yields 1.19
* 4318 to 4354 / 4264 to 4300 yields 1.01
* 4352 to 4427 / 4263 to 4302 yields 1.12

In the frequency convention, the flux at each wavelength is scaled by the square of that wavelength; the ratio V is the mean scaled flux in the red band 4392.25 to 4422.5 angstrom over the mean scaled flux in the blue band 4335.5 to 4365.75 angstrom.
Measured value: 1.12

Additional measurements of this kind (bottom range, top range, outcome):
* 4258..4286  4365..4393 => 1.05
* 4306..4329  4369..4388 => 1.08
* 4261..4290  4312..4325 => 1.03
